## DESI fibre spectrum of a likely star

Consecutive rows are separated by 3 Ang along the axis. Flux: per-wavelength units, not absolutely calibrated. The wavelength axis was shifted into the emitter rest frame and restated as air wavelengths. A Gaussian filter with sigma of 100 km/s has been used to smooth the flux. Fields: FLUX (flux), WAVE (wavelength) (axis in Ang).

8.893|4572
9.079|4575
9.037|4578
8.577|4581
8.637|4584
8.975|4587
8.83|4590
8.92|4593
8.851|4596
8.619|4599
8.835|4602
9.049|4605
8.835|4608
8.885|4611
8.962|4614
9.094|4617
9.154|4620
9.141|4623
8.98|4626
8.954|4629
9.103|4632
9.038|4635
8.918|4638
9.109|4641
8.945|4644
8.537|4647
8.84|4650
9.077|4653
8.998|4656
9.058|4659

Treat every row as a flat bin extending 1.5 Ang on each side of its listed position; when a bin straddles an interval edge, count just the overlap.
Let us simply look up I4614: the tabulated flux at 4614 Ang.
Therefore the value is 8.962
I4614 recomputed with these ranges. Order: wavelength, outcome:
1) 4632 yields 9.103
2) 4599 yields 8.619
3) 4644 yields 8.945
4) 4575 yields 9.079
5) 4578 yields 9.037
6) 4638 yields 8.918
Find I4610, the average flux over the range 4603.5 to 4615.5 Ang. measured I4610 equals 8.93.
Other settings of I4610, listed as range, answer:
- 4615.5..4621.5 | 9.12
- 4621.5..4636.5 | 9.04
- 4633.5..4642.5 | 9.02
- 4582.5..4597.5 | 8.84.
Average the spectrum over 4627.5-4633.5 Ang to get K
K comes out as 9.03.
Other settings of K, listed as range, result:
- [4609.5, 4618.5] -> 8.98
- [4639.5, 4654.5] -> 8.9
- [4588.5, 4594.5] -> 8.88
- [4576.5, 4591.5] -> 8.81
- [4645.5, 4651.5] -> 8.69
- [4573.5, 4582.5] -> 8.9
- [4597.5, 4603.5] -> 8.73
